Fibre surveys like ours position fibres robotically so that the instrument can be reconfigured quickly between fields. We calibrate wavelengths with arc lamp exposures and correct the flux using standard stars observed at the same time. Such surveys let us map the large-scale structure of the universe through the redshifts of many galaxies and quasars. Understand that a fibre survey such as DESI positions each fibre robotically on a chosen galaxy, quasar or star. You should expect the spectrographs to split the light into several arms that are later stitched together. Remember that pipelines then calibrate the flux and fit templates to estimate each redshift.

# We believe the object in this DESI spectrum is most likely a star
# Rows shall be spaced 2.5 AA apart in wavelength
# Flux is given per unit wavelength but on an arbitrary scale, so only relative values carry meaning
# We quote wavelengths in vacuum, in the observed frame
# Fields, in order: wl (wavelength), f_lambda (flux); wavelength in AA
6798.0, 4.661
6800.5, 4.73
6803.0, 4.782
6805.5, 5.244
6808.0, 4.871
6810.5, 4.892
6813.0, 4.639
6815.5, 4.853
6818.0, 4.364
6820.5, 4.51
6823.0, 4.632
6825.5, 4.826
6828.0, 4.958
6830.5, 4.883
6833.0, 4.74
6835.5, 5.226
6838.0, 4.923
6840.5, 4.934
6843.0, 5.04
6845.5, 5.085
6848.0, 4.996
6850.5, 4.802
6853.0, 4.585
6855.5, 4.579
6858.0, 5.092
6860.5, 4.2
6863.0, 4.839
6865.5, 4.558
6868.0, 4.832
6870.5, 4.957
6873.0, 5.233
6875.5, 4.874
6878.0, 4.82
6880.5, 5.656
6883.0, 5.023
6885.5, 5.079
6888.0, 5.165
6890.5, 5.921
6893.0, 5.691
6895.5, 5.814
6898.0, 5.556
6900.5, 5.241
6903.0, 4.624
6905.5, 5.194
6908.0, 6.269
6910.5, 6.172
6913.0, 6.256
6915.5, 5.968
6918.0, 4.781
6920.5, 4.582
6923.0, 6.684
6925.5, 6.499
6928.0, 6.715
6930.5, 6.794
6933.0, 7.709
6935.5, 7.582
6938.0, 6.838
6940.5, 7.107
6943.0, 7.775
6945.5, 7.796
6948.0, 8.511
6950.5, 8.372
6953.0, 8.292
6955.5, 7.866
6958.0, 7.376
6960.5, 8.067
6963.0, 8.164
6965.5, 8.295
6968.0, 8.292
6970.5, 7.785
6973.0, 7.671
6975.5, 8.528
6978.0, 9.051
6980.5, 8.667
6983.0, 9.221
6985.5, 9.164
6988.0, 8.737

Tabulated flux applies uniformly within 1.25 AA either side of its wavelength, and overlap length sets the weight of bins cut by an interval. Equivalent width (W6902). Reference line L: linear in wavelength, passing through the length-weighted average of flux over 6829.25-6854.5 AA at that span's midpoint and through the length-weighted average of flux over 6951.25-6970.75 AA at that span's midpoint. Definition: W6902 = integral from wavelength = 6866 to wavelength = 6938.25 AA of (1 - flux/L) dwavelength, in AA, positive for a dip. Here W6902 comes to 8.8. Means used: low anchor 4.92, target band 5.71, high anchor 8.04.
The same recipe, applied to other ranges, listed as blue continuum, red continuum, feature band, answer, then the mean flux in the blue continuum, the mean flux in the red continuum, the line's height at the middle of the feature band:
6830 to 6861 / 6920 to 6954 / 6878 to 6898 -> 1.8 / 4.87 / 7.28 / 5.99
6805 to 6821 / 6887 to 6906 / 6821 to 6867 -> 1.6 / 4.76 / 5.41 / 5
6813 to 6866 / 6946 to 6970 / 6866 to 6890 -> 3.2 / 4.79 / 8.12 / 5.87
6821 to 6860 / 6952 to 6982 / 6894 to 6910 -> 2.4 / 4.87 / 8.18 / 6.48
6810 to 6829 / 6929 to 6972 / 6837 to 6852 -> 0.9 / 4.7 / 7.79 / 5.29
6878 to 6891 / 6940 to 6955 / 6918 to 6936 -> 1.7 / 5.28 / 8.01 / 7.13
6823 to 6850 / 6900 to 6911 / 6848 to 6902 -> 1.8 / 4.94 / 5.47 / 5.24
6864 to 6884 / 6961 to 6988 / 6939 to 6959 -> -0.7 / 4.99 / 8.48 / 7.6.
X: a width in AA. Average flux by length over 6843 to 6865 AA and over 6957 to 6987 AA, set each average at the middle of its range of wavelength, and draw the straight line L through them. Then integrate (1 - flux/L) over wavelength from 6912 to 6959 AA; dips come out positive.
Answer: 1.7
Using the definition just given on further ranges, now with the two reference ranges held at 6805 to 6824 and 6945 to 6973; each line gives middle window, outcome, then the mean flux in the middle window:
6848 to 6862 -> 2.4 AA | 4.69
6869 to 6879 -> 1.9 AA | 4.97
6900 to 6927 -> 5.1 AA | 5.68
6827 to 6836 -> 0.3 AA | 4.93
